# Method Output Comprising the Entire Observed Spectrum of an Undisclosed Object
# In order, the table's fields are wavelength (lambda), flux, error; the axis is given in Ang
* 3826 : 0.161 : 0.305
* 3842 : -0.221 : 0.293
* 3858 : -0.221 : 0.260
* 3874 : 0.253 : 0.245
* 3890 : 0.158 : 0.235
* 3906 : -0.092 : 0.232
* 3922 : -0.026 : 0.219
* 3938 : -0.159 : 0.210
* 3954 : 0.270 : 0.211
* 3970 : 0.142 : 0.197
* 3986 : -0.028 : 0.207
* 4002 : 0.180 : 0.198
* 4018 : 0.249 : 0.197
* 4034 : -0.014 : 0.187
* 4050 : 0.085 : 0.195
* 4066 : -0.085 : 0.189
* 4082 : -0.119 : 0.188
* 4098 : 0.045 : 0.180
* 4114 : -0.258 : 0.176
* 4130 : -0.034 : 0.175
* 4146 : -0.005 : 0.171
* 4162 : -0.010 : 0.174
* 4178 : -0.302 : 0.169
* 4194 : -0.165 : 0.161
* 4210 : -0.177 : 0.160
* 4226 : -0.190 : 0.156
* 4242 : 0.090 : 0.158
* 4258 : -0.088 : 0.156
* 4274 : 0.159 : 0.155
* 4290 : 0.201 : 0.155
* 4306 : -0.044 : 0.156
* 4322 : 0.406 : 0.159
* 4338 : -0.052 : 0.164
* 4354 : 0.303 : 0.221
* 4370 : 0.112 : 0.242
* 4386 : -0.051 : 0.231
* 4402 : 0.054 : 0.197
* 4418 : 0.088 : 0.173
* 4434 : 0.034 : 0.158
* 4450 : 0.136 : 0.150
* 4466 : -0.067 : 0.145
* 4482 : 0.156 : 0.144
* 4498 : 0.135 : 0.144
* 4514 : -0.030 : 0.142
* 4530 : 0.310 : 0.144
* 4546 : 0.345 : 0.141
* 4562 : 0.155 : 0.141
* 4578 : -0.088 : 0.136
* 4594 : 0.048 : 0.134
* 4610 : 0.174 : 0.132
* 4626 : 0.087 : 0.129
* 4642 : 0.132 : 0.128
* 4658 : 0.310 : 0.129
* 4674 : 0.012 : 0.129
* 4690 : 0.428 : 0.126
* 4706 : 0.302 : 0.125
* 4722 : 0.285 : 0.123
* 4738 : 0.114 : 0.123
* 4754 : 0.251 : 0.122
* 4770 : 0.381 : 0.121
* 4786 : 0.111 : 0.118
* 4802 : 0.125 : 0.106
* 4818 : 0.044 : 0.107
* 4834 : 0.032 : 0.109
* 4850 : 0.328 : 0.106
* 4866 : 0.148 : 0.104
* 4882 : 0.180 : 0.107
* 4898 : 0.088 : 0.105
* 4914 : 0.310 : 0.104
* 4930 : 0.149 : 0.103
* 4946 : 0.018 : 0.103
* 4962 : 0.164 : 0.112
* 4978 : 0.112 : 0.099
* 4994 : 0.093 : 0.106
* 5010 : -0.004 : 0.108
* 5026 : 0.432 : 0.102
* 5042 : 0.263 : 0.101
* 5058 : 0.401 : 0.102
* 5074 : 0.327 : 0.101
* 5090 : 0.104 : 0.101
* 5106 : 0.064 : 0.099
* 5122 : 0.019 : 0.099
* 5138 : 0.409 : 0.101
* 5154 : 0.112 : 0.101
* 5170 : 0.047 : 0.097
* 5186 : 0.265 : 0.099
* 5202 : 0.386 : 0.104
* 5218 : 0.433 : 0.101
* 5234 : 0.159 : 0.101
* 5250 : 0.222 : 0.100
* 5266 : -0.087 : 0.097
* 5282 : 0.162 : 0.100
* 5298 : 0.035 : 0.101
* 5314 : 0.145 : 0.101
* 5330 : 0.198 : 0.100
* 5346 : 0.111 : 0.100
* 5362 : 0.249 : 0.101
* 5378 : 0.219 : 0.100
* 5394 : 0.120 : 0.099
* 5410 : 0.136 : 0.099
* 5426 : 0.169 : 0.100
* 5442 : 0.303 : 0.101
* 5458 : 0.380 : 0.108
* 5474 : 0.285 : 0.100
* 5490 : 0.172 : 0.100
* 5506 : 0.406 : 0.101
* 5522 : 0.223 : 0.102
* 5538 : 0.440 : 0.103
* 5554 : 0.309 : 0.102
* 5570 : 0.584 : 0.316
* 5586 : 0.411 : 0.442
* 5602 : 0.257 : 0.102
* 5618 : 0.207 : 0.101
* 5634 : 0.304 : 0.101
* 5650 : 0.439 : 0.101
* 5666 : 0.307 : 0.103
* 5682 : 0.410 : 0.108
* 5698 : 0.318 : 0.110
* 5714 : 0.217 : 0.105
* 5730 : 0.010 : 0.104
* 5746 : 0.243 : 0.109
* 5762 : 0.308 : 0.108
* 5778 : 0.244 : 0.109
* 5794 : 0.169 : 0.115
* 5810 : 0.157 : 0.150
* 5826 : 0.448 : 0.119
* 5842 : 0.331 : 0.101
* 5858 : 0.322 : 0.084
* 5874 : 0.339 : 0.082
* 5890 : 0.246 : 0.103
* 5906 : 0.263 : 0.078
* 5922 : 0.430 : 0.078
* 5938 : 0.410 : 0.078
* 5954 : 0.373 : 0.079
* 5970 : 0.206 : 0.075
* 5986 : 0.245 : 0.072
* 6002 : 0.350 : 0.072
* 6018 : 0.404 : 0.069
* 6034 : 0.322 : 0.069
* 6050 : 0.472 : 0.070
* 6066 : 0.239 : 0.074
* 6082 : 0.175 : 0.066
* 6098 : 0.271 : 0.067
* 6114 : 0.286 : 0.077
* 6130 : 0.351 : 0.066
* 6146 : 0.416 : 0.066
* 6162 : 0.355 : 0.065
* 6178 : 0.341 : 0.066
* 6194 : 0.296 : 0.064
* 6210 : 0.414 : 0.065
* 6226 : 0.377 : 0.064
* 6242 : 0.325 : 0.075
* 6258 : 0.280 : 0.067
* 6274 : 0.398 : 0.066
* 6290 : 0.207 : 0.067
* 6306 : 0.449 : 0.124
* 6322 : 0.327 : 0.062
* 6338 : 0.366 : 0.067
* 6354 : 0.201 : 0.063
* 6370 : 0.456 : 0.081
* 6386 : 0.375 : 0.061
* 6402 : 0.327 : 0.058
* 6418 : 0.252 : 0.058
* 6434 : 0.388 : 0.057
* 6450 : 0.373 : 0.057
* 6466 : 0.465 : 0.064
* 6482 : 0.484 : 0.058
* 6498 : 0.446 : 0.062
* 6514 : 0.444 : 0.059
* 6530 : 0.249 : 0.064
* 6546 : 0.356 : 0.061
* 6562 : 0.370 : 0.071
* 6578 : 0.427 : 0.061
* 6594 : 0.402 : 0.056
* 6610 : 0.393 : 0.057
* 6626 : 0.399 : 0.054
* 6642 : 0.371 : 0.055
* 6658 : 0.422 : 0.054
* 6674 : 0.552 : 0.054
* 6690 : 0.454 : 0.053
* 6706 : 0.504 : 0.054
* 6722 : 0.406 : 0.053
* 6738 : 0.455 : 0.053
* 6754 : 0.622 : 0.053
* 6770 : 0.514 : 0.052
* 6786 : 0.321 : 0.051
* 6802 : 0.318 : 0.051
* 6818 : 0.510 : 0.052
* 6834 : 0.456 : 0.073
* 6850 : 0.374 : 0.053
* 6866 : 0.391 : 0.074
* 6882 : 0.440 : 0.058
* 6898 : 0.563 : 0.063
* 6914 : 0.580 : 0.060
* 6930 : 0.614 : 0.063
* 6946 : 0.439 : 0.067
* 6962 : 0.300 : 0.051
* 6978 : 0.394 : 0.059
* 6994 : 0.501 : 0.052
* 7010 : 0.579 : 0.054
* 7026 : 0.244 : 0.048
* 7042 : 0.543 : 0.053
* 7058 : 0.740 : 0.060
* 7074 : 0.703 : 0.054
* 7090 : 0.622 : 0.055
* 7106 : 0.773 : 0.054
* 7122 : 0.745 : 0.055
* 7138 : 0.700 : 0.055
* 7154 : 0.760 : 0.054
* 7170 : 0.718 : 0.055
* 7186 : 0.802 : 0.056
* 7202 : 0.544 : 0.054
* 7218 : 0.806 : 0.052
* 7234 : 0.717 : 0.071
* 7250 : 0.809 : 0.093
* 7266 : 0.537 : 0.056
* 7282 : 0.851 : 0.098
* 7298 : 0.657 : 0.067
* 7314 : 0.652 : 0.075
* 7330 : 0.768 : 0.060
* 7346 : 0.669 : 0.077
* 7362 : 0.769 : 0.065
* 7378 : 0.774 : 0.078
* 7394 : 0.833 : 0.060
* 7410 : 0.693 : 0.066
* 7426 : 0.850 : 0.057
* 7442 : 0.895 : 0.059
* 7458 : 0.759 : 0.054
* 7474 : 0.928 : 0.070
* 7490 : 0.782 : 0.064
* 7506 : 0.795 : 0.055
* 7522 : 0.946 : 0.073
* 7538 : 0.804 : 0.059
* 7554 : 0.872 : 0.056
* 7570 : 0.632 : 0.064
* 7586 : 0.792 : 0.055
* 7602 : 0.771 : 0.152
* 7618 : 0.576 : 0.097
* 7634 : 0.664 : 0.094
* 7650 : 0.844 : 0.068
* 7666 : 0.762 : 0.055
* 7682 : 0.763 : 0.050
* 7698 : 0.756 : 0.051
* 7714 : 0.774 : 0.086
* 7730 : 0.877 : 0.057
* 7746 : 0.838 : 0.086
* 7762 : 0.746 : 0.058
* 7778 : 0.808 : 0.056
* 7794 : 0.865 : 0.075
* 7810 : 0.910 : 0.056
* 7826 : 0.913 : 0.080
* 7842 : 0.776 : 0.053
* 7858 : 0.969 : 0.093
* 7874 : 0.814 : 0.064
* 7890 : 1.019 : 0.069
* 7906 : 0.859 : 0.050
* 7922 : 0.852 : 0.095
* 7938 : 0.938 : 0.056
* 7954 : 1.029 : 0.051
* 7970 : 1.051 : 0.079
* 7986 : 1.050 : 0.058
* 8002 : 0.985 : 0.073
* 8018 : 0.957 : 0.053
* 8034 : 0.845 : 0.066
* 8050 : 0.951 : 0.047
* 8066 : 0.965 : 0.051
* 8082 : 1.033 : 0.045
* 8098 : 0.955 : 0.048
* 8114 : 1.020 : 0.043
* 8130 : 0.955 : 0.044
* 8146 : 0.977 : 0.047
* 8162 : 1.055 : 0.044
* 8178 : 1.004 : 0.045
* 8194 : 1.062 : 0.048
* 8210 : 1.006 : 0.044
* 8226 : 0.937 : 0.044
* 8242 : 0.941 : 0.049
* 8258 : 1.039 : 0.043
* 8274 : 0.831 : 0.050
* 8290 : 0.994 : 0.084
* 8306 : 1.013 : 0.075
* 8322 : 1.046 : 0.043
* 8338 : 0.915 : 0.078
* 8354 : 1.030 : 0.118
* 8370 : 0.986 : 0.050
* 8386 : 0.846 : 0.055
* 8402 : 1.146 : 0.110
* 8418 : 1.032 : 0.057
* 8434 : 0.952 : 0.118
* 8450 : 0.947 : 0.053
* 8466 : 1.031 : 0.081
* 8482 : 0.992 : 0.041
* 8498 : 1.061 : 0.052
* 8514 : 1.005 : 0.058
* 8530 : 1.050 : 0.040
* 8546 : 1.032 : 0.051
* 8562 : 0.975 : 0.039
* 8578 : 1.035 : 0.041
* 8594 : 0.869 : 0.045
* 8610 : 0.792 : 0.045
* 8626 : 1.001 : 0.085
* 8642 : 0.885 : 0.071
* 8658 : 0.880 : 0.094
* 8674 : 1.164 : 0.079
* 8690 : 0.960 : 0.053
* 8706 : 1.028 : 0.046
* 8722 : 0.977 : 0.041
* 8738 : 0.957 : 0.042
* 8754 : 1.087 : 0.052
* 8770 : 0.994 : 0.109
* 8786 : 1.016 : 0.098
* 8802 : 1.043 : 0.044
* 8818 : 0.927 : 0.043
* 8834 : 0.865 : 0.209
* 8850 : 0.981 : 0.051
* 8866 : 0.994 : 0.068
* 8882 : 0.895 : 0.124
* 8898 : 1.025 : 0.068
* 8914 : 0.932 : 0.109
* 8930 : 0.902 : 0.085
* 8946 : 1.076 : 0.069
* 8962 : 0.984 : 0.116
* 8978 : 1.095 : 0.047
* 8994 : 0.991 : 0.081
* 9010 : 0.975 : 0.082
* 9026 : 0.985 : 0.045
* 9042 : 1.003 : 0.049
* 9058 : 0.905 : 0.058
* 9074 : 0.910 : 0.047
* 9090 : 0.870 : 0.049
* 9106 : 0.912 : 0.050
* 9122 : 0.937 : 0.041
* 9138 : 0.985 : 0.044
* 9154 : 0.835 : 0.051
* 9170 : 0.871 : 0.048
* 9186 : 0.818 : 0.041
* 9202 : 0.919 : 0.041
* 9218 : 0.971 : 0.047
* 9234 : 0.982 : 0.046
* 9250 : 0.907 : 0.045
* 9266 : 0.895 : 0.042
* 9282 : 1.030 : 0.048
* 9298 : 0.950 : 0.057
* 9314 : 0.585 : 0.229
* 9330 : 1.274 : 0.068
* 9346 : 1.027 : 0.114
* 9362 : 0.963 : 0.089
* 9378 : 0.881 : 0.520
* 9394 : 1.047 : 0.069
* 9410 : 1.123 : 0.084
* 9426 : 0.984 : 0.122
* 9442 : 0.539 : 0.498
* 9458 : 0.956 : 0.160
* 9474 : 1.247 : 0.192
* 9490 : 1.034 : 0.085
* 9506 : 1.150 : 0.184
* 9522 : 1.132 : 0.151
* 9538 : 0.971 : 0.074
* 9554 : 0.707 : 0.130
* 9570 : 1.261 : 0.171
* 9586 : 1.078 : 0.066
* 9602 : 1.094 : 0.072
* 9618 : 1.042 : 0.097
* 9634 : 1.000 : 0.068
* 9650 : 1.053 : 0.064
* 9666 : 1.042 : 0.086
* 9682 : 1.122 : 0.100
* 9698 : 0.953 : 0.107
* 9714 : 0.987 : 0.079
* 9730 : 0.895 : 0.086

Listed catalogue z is 0.77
